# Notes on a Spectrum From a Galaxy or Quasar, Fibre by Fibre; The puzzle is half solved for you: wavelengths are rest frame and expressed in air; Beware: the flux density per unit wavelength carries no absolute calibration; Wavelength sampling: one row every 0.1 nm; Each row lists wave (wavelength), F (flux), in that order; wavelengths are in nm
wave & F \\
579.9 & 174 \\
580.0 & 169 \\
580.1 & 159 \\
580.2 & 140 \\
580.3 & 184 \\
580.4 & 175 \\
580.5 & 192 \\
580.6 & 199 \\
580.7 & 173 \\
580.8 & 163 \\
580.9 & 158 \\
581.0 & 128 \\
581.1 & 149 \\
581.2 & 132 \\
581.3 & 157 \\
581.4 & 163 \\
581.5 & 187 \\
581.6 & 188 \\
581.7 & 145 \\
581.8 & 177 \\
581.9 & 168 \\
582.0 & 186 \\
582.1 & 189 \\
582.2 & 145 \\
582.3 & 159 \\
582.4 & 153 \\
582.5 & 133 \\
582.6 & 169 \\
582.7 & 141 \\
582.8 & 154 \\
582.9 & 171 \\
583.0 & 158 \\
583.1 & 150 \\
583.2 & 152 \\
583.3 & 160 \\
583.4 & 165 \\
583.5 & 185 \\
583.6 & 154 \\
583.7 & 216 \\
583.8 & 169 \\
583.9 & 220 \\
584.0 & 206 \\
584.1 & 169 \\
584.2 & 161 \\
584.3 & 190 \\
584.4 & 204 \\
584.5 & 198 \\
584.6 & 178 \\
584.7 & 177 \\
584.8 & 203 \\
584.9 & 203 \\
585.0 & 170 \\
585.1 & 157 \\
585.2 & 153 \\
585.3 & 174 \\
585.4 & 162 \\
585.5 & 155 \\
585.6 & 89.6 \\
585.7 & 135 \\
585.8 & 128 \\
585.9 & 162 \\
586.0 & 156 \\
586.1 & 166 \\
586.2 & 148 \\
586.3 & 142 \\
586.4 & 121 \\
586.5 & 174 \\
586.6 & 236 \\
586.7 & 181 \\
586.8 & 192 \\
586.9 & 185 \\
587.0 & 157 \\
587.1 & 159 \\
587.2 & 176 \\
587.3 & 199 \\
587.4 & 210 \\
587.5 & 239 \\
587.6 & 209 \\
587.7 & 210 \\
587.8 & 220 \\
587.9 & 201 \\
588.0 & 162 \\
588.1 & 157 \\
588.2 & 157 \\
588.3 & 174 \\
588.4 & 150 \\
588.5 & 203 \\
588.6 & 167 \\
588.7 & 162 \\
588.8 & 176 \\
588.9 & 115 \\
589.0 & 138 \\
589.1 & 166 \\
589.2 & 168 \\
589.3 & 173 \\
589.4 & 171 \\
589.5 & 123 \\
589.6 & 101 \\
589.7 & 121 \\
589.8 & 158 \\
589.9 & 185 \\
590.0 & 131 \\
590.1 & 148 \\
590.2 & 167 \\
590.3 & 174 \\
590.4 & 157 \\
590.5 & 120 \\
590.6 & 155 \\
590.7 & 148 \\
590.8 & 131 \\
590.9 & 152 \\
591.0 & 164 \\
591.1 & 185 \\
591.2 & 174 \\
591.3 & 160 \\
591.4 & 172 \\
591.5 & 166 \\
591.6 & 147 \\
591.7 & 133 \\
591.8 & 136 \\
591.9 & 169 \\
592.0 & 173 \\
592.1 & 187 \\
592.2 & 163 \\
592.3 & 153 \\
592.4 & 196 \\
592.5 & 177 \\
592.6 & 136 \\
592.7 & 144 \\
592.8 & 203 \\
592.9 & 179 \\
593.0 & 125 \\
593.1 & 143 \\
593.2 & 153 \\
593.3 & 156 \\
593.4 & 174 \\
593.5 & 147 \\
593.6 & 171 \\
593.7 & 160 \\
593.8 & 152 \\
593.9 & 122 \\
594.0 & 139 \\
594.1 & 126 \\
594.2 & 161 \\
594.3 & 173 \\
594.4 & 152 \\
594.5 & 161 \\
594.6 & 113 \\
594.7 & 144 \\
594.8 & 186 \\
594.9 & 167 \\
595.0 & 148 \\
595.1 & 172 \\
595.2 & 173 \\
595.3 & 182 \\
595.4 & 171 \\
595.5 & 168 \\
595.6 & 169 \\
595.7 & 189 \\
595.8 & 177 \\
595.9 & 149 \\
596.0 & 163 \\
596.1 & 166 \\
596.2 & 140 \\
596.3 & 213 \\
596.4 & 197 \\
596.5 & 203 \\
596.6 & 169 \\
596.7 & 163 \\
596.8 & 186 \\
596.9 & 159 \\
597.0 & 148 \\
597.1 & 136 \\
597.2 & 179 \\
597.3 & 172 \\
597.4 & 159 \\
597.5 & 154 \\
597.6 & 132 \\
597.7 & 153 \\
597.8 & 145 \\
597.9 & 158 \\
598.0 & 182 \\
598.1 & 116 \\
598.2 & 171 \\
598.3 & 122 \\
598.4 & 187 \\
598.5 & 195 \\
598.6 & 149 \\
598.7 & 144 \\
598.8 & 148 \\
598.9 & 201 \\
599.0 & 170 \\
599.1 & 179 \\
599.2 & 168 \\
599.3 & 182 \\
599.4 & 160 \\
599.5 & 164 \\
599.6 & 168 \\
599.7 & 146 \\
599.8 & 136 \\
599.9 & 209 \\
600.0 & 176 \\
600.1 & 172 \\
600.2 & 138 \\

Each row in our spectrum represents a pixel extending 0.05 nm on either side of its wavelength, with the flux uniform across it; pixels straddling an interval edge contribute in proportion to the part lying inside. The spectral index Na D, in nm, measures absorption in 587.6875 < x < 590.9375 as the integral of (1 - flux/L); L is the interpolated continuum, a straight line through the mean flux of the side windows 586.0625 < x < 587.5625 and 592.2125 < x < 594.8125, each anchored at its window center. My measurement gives 0.23 nm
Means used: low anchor 179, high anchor 155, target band 158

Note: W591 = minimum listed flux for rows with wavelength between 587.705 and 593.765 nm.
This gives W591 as 101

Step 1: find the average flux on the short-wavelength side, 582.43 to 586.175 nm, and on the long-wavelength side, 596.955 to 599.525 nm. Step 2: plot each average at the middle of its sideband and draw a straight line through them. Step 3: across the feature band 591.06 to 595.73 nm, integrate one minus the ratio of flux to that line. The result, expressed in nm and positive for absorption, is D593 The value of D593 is 0.07 nm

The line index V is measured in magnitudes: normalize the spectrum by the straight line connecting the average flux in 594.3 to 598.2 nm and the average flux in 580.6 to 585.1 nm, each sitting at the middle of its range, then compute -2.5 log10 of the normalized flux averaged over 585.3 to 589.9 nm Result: 0.01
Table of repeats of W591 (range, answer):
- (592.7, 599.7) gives 113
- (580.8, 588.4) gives 89.6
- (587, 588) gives 157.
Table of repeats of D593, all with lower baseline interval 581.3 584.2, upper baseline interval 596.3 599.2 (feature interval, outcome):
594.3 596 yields 0.01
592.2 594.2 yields 0.12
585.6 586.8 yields 0.07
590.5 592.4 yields 0.08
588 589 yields 0.04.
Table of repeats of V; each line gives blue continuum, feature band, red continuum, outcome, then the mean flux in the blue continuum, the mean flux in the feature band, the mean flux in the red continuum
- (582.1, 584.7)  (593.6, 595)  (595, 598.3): 0.10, 171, 151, 165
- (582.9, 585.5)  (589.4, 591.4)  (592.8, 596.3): 0.10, 177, 151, 159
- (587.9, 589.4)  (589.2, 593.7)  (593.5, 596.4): 0.04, 164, 157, 161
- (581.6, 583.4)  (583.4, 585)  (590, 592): -0.18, 160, 188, 156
